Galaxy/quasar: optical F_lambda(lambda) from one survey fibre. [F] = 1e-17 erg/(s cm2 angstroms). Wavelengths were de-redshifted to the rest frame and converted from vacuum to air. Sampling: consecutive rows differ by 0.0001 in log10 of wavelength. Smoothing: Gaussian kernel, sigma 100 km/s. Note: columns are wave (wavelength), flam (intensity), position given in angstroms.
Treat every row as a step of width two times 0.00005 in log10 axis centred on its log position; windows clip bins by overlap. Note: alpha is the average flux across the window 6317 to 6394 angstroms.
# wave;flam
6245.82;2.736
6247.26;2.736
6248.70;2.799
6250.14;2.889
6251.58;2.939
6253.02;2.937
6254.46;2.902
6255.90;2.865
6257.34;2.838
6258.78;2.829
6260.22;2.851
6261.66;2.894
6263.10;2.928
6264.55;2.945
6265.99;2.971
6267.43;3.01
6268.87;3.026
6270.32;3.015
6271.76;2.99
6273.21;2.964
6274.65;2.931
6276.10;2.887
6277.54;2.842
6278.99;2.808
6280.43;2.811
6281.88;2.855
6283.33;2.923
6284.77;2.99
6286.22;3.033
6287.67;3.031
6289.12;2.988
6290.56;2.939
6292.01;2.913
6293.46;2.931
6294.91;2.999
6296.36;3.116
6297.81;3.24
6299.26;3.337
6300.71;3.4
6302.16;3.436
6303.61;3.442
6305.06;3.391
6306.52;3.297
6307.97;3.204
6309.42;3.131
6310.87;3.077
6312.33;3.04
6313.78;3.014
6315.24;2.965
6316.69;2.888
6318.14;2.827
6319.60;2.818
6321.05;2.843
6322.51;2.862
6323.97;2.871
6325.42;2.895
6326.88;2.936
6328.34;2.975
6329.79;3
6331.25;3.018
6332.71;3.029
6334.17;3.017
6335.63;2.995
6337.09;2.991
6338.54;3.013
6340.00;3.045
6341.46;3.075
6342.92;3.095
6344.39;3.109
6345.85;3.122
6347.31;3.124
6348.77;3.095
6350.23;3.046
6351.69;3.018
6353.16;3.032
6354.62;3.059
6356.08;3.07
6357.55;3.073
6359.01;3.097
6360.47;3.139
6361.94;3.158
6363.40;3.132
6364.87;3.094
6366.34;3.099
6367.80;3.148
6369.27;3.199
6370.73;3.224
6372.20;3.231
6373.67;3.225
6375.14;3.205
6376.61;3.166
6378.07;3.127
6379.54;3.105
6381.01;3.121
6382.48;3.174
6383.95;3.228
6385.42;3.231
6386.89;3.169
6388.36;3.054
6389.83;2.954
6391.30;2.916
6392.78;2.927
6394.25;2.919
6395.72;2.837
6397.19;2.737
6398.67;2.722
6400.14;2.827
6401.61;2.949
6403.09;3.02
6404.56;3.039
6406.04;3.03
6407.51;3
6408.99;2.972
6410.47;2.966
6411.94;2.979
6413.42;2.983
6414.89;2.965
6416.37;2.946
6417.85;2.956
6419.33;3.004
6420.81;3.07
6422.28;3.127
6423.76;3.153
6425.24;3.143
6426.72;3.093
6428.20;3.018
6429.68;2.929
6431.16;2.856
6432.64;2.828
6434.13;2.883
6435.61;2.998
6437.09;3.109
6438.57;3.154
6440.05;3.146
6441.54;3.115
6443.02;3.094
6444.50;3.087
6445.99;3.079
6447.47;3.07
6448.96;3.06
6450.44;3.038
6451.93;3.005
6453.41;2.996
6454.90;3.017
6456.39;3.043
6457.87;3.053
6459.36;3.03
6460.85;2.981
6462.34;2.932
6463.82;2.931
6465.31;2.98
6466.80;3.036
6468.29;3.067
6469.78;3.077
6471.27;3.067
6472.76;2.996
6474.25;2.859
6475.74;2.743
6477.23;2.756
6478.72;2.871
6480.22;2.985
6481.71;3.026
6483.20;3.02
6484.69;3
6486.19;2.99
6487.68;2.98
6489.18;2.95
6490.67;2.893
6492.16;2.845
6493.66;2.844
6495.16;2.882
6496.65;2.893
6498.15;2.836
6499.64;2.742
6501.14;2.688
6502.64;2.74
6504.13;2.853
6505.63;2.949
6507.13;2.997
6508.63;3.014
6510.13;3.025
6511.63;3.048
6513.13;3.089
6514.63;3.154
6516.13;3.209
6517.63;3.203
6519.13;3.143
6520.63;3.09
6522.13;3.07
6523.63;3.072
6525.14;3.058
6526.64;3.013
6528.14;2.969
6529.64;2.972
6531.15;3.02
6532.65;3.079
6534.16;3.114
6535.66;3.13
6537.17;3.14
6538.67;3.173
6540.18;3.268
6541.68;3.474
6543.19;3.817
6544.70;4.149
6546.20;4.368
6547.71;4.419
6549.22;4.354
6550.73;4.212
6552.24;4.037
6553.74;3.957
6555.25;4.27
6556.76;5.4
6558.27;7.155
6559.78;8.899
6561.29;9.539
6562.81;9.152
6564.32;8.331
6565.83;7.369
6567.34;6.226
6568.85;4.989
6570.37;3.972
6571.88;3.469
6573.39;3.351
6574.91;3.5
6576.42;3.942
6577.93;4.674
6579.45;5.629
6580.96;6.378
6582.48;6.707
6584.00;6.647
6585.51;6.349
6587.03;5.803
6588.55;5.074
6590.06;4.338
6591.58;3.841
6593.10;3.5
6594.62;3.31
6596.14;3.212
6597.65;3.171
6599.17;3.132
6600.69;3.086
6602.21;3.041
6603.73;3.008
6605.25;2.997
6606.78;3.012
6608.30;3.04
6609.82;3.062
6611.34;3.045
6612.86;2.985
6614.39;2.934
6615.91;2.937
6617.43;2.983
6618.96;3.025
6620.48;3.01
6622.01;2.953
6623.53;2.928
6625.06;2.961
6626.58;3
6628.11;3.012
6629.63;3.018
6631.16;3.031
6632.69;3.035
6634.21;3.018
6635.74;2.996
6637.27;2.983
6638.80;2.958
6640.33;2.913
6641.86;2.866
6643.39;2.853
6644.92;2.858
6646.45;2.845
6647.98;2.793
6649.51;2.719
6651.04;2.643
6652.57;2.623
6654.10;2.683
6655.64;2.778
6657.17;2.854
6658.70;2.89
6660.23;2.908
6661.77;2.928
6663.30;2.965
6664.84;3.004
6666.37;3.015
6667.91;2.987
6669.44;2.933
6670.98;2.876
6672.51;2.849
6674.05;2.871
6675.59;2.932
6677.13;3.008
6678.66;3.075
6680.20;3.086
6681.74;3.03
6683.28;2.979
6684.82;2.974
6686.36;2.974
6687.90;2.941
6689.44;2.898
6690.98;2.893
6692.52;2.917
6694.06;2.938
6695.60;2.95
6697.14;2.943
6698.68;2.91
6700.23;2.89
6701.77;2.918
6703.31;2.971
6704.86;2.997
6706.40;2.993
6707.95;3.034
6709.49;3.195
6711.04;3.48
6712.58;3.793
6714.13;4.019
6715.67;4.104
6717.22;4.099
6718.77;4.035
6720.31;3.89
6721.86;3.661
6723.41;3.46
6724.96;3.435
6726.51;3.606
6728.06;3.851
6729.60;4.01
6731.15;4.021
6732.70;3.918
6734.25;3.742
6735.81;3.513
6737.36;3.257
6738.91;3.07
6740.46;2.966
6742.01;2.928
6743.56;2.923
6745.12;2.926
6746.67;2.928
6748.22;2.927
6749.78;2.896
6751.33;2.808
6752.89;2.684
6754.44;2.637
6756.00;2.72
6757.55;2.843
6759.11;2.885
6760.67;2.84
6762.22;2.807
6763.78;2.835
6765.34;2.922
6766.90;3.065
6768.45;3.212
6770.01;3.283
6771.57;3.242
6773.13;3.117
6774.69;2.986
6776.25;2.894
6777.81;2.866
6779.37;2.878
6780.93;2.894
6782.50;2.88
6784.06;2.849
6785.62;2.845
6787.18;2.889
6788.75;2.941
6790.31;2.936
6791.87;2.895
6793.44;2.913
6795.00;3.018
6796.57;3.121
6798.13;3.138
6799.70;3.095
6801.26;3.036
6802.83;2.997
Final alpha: 3.06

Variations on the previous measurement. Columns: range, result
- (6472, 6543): 3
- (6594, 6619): 3.06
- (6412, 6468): 3.02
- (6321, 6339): 2.96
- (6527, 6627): 4.24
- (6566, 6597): 4.79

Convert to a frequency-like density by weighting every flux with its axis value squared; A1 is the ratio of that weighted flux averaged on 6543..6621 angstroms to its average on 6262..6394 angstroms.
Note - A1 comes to 1.61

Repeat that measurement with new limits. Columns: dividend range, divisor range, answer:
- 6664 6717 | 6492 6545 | 1.06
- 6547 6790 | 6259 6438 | 1.28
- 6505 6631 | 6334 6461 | 1.38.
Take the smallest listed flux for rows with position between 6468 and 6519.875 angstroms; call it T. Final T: 2.688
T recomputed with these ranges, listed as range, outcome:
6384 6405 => 2.722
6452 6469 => 2.931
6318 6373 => 2.818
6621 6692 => 2.623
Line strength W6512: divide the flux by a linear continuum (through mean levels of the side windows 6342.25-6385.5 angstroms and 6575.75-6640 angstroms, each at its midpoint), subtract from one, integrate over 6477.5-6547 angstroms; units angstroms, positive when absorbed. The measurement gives 7.4 angstroms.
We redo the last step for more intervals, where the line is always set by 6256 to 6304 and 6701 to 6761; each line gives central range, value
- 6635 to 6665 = 3.7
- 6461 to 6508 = 3.3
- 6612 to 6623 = 0.9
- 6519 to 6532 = 0.5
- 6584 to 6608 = -4.9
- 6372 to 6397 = -0.1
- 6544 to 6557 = -4.6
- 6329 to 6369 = -0.3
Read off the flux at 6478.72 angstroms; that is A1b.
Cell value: 2.871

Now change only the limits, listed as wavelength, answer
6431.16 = 2.856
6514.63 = 3.154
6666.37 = 3.015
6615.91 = 2.937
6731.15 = 4.021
